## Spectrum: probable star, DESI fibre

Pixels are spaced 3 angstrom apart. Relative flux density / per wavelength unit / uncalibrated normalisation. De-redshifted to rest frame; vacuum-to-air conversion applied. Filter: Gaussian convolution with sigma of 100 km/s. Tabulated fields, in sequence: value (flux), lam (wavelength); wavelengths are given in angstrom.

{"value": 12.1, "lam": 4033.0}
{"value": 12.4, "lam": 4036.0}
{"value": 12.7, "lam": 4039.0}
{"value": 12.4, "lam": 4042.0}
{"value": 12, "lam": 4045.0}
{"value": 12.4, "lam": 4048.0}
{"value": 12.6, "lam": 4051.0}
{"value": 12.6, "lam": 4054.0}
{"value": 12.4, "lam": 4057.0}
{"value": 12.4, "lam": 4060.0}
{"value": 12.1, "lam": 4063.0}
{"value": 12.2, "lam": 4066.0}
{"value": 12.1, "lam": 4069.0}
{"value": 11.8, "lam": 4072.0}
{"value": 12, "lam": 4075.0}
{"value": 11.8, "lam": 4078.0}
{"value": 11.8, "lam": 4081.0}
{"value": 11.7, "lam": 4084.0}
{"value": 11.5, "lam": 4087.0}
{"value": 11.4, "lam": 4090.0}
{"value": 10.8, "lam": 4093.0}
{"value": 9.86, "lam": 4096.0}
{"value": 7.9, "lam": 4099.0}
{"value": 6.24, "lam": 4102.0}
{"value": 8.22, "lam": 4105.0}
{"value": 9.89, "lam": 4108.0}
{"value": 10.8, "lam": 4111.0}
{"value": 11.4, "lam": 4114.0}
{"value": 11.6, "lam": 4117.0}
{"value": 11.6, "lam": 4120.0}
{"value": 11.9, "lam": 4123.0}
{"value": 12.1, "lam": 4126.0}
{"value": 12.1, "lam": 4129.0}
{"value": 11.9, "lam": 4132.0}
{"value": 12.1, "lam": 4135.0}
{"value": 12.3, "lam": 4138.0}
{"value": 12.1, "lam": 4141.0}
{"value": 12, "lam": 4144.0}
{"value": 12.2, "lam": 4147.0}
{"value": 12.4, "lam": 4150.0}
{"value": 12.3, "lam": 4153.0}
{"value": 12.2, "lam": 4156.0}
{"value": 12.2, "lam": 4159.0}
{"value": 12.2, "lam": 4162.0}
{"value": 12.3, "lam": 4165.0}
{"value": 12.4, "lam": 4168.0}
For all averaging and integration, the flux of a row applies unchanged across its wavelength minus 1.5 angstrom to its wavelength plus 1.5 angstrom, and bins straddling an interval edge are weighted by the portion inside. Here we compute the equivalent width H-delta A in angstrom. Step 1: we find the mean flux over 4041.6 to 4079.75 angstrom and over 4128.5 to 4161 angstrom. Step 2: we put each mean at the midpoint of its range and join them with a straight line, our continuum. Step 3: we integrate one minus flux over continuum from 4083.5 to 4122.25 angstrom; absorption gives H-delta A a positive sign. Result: 6.26 angstrom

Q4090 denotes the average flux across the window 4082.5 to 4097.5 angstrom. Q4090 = 11.1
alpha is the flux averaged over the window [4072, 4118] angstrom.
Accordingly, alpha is 10.5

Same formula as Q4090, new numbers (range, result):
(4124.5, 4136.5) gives 12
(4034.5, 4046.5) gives 12.4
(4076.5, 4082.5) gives 11.8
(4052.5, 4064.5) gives 12.4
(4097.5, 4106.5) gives 7.45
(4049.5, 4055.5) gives 12.6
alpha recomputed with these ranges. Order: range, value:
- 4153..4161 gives 12.2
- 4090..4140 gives 10.7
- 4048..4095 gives 11.9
